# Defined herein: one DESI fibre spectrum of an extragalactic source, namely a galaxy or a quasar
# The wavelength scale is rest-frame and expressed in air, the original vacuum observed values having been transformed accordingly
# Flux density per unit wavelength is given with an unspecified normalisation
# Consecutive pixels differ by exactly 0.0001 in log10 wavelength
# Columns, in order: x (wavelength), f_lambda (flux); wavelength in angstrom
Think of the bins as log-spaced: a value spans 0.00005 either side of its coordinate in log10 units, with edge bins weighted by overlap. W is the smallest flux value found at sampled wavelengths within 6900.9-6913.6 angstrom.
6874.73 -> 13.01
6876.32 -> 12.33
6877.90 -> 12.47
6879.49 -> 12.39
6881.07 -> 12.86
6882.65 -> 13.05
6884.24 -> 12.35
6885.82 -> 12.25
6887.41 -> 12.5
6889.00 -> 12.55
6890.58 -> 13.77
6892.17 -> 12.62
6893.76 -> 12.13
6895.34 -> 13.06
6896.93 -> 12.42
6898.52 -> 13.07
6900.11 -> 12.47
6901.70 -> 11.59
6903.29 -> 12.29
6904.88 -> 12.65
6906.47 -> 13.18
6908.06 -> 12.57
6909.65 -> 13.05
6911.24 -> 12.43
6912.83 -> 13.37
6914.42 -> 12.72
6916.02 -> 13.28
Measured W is 11.59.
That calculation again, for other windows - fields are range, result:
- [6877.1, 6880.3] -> 12.39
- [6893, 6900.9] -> 12.13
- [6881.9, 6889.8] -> 12.25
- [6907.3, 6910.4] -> 12.57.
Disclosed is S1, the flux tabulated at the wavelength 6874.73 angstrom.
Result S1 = 13.01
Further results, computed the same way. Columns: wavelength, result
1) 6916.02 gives 13.28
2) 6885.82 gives 12.25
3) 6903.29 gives 12.29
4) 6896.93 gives 12.42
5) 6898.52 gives 13.07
